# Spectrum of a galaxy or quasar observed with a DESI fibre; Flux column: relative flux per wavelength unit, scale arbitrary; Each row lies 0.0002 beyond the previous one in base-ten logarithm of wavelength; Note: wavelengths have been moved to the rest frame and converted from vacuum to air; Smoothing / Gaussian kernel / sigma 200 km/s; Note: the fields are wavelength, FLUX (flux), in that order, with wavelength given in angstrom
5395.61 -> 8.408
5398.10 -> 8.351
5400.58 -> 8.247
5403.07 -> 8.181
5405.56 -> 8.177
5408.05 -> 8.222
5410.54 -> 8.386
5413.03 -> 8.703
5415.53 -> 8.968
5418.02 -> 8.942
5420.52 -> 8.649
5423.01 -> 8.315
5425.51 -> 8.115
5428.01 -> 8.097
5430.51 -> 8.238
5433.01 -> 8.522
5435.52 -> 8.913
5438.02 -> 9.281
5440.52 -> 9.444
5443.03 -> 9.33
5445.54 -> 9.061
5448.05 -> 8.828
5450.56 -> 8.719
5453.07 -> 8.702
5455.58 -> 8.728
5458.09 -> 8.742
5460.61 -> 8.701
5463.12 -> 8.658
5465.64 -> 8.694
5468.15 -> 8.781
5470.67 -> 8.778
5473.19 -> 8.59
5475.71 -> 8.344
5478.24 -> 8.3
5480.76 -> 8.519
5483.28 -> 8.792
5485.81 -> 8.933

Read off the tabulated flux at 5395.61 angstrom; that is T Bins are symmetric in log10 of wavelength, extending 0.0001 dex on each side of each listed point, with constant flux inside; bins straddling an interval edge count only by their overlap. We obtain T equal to 8.408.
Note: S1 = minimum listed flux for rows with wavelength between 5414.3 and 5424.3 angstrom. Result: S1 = 8.315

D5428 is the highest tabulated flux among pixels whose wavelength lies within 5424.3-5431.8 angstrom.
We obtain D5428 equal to 8.238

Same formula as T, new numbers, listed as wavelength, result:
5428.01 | 8.097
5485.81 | 8.933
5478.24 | 8.3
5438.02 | 9.281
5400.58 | 8.247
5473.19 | 8.59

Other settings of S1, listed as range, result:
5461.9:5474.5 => 8.59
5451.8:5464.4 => 8.658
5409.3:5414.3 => 8.386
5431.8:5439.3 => 8.522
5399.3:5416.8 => 8.177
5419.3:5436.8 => 8.097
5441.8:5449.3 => 8.828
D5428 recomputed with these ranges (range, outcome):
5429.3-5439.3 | 9.281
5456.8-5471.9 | 8.781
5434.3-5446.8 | 9.444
